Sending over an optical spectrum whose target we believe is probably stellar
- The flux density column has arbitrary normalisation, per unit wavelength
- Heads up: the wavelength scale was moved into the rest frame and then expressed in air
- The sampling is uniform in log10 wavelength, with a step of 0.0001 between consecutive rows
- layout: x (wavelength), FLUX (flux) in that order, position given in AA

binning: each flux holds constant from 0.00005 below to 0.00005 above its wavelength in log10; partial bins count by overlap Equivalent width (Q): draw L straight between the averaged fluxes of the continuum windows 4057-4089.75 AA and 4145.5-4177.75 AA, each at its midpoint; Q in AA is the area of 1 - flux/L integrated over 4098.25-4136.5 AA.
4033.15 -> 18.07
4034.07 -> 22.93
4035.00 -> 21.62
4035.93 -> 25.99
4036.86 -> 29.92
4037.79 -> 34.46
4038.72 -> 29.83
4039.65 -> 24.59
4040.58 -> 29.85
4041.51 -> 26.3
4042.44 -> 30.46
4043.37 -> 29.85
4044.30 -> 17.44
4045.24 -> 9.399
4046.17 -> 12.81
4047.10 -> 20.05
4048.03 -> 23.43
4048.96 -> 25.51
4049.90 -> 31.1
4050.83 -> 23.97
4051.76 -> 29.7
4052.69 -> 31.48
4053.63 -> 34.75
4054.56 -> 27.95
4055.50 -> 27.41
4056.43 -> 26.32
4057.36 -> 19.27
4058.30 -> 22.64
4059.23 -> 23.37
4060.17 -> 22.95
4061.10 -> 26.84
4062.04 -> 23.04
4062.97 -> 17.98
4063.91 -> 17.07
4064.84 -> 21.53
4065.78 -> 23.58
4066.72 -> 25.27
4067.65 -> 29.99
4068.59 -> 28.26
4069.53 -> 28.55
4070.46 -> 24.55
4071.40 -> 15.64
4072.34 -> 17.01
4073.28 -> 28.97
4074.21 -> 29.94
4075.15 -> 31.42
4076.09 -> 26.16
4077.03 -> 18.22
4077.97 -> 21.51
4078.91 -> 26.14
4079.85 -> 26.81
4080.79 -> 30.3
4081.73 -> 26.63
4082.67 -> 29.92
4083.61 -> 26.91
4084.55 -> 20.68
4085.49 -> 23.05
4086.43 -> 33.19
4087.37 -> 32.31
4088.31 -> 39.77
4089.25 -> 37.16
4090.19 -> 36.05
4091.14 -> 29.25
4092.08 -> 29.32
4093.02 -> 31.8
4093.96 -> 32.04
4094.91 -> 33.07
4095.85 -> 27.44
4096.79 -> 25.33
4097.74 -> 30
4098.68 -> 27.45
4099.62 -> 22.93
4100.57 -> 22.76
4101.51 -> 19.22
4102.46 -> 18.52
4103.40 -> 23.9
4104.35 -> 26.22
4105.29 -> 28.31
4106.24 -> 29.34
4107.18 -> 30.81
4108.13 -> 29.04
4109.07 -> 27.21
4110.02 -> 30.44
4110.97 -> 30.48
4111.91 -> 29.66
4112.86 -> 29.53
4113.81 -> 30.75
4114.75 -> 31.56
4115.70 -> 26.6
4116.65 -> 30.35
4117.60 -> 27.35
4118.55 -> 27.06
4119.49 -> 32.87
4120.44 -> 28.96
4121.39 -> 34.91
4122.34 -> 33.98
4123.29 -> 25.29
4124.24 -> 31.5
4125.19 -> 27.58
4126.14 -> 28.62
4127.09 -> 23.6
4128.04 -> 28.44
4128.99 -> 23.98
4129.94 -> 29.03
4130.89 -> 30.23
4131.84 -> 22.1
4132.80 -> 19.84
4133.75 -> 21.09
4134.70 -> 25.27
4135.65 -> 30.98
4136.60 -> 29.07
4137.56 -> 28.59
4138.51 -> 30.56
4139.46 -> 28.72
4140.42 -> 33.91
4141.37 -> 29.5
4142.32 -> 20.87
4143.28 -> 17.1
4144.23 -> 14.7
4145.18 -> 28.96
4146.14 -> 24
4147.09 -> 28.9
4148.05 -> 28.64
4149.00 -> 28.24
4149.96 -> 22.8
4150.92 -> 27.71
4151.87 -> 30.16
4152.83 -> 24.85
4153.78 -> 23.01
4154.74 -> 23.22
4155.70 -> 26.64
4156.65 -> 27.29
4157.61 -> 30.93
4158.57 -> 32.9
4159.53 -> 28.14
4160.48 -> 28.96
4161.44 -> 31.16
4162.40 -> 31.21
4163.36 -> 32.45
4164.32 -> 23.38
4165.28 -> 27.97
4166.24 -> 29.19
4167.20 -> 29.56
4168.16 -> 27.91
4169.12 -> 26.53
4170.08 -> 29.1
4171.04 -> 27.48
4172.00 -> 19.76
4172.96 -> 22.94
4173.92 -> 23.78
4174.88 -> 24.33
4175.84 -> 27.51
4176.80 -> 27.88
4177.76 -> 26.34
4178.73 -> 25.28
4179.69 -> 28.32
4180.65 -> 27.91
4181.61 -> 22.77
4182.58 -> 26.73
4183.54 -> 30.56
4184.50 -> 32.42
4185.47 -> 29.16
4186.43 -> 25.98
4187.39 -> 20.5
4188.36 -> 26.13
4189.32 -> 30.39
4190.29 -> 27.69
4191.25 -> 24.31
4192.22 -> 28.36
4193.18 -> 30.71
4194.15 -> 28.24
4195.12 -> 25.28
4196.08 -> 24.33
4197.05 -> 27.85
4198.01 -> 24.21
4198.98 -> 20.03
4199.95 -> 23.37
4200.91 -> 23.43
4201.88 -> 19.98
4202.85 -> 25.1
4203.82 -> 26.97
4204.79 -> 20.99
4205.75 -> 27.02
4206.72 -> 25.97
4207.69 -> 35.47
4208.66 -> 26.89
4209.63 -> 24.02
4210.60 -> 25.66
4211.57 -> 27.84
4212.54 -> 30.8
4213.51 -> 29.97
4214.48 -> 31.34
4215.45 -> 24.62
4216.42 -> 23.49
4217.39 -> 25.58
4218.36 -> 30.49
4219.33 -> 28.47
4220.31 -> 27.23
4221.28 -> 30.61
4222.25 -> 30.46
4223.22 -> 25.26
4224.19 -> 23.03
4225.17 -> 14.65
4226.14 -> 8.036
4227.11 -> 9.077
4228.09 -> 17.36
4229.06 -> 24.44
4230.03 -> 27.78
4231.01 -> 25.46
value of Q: -1.5 AA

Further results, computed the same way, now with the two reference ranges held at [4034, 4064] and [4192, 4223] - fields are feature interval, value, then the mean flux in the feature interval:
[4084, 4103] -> -2.3 AA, 28.5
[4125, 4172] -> -1.6 AA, 27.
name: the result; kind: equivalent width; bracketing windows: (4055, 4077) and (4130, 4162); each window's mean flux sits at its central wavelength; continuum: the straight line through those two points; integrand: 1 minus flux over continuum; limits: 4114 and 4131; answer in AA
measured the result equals -2.01 AA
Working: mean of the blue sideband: 24.1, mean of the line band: 29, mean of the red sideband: 26.7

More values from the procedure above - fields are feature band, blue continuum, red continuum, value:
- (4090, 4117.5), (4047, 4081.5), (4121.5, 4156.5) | -2.4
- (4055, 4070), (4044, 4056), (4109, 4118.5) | 0.8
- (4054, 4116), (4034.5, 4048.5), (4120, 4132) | -0.6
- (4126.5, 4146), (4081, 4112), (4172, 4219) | 1.3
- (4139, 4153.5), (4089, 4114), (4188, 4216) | 0.8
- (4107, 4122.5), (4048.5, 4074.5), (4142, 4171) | -2.3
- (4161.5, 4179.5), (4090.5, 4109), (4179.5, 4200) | -0.1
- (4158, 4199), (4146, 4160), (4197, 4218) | -0.9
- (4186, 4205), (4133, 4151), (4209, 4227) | 0.2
